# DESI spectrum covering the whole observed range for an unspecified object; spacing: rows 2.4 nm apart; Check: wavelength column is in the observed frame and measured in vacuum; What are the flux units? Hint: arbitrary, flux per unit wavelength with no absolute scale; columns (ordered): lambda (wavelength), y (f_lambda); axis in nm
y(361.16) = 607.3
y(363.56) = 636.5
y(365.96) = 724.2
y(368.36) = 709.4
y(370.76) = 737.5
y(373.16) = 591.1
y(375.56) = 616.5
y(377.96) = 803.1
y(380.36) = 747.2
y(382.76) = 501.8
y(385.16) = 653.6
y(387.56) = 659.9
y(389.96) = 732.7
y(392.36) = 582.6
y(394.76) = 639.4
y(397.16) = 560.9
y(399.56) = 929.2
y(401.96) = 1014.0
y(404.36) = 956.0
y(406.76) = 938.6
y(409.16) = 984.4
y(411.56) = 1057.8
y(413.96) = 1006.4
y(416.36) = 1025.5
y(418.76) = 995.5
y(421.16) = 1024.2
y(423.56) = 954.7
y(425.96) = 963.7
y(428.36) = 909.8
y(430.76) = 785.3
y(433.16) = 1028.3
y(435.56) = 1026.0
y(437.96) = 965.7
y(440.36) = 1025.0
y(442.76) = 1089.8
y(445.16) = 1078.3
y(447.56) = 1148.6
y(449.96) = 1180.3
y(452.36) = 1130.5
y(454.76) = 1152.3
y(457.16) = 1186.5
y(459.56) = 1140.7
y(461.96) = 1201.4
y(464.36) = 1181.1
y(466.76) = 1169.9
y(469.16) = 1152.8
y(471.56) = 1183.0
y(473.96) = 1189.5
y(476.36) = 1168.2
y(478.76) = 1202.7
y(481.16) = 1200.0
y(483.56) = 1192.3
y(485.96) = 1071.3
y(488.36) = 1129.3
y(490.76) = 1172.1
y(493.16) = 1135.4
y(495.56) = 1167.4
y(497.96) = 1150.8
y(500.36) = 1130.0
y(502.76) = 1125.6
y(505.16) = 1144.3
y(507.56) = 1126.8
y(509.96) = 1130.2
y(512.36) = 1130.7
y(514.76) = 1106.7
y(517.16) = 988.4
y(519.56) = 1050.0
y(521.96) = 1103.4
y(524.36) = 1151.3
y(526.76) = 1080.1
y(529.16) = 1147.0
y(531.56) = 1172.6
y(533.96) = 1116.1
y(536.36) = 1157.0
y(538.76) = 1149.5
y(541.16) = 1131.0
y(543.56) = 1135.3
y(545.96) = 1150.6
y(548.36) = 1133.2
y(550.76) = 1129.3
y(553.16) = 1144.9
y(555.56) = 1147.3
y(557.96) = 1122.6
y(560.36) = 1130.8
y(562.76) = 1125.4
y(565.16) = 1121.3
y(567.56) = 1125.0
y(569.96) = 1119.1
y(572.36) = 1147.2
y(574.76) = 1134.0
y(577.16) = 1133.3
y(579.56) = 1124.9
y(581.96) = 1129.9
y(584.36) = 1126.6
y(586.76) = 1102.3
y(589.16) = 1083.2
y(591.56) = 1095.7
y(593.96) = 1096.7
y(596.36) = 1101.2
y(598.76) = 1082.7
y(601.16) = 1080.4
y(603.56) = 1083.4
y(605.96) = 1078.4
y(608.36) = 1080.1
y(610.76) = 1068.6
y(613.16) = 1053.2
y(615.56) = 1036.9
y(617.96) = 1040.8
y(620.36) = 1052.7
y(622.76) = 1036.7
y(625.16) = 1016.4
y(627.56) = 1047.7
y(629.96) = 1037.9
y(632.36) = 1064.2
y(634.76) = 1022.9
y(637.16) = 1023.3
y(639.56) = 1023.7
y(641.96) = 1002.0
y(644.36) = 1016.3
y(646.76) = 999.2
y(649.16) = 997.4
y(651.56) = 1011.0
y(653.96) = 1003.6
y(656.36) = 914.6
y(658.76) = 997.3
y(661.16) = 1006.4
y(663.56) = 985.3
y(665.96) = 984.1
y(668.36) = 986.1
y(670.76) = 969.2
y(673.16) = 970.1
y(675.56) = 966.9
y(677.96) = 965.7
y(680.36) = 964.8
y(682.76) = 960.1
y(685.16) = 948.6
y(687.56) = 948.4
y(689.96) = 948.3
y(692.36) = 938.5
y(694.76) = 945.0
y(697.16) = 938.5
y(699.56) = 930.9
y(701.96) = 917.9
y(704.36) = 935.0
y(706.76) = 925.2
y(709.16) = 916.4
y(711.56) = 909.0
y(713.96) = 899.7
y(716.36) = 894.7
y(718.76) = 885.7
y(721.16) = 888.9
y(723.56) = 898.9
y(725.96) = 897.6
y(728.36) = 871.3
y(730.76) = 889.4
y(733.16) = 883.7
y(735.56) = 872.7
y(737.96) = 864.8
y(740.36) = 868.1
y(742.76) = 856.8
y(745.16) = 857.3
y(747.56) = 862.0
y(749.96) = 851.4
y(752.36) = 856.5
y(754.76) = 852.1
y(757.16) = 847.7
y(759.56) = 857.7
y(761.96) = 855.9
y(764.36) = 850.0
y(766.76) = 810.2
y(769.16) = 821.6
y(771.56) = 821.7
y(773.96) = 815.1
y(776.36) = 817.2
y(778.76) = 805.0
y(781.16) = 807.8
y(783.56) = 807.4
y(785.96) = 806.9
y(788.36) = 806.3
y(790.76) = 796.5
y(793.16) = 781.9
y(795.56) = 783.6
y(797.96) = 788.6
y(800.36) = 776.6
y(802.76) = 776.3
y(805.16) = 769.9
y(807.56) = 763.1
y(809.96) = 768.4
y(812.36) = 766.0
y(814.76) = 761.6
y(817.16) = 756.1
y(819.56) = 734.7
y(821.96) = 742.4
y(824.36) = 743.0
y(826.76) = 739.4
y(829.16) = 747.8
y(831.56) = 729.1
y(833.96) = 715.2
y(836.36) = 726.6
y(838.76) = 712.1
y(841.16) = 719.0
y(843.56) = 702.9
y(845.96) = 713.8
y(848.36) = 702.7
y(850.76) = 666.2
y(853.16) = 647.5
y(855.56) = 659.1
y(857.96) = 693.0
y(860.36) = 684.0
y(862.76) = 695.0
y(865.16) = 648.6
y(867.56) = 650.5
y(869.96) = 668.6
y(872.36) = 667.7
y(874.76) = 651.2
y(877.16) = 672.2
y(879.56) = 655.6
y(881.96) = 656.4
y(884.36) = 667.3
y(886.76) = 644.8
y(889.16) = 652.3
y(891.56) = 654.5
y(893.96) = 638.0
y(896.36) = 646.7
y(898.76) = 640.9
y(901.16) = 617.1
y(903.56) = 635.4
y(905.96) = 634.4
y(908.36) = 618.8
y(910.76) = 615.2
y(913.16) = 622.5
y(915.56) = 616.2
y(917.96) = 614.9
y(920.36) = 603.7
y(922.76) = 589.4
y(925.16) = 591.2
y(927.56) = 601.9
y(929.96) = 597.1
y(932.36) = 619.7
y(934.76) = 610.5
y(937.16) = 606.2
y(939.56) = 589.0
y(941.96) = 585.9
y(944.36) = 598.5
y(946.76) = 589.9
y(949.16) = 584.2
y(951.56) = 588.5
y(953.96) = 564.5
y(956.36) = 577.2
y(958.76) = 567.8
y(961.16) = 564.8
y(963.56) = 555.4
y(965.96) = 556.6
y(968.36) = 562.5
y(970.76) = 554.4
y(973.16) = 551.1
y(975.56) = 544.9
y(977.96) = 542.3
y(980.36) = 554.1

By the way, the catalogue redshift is 0.00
